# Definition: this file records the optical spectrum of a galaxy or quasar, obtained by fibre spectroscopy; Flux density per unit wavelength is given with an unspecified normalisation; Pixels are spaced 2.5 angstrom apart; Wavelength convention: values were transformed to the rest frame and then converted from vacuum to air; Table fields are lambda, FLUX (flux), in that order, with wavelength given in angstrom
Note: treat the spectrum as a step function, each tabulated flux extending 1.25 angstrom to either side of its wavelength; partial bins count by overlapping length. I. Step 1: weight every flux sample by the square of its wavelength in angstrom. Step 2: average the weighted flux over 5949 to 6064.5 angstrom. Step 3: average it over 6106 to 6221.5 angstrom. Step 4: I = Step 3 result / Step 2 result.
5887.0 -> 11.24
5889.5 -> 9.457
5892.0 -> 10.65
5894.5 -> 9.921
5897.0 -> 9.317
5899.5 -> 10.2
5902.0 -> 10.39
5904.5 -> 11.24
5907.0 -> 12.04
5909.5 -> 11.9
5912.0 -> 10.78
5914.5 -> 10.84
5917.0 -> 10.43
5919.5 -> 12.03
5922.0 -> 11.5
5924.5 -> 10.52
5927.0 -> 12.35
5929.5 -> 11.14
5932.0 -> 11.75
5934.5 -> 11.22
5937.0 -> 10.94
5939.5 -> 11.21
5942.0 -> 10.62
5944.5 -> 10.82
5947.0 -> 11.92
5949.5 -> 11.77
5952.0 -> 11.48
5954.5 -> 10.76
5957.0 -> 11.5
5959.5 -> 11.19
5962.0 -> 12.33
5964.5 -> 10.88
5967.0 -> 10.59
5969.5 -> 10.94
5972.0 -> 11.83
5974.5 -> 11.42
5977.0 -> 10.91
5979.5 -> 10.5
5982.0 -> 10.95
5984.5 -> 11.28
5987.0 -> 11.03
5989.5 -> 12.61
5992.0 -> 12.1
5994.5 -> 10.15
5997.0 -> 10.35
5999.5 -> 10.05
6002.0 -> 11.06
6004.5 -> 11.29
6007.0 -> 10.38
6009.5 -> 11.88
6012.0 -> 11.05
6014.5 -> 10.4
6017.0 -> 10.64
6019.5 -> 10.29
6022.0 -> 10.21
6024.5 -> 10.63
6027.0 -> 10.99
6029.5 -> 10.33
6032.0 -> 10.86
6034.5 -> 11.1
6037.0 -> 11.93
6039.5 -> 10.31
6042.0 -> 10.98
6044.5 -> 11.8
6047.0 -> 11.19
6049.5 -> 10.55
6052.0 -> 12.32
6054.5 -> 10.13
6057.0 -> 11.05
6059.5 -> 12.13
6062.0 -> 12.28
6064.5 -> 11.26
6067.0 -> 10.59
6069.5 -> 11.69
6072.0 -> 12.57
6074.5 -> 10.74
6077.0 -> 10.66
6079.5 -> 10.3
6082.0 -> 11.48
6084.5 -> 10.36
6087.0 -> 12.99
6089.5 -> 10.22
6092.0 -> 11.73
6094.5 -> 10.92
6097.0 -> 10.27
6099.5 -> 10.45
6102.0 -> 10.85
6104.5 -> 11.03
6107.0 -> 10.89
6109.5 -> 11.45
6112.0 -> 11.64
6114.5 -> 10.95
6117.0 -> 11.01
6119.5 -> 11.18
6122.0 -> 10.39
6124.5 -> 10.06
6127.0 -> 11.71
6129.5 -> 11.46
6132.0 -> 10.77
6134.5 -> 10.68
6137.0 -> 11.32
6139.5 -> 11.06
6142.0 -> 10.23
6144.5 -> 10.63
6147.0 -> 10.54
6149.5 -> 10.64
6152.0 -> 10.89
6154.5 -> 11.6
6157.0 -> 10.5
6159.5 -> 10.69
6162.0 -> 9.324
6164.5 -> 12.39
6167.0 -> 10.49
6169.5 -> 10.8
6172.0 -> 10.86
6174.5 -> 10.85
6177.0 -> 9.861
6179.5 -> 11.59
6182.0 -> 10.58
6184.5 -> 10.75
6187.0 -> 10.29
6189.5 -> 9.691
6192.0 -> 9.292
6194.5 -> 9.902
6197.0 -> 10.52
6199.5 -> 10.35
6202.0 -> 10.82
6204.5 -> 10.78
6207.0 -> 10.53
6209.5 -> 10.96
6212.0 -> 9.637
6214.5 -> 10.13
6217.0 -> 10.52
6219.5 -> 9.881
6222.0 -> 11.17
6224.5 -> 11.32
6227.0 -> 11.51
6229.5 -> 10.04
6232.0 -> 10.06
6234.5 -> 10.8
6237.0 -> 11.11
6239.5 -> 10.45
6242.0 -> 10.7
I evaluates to 1.0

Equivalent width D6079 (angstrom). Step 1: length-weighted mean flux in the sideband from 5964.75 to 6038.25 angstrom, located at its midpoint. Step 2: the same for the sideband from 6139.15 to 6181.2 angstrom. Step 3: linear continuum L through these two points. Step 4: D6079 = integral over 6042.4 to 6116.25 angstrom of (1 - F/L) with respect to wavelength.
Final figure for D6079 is -2.2 angstrom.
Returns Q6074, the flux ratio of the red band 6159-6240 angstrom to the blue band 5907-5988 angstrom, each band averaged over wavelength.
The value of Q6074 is 0.94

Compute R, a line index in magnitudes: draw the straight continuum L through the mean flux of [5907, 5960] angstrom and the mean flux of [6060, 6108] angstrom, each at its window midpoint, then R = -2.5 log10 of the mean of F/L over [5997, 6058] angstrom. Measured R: 0.03 mag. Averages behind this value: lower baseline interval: 11.3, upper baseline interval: 11.1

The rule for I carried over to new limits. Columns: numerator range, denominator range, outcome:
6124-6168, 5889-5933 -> 1.07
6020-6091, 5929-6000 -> 1.02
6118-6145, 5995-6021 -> 1.06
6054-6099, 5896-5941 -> 1.06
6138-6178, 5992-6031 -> 1.05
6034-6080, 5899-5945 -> 1.05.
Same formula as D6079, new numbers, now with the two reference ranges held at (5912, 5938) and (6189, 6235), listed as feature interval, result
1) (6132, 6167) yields -0.6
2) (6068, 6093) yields -1.1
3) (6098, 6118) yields -0.6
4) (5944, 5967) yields -0.4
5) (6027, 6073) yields -1.6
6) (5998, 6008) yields 0.3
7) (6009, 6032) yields 0.6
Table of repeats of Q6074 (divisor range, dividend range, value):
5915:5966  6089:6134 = 0.97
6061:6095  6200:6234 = 0.94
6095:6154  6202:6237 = 0.97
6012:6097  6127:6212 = 0.96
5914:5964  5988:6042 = 0.96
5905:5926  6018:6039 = 0.96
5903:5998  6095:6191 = 0.96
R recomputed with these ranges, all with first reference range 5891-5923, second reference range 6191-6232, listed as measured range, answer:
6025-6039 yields -0.03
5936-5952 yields -0.04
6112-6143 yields -0.04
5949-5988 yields -0.04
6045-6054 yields -0.06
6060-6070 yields -0.08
